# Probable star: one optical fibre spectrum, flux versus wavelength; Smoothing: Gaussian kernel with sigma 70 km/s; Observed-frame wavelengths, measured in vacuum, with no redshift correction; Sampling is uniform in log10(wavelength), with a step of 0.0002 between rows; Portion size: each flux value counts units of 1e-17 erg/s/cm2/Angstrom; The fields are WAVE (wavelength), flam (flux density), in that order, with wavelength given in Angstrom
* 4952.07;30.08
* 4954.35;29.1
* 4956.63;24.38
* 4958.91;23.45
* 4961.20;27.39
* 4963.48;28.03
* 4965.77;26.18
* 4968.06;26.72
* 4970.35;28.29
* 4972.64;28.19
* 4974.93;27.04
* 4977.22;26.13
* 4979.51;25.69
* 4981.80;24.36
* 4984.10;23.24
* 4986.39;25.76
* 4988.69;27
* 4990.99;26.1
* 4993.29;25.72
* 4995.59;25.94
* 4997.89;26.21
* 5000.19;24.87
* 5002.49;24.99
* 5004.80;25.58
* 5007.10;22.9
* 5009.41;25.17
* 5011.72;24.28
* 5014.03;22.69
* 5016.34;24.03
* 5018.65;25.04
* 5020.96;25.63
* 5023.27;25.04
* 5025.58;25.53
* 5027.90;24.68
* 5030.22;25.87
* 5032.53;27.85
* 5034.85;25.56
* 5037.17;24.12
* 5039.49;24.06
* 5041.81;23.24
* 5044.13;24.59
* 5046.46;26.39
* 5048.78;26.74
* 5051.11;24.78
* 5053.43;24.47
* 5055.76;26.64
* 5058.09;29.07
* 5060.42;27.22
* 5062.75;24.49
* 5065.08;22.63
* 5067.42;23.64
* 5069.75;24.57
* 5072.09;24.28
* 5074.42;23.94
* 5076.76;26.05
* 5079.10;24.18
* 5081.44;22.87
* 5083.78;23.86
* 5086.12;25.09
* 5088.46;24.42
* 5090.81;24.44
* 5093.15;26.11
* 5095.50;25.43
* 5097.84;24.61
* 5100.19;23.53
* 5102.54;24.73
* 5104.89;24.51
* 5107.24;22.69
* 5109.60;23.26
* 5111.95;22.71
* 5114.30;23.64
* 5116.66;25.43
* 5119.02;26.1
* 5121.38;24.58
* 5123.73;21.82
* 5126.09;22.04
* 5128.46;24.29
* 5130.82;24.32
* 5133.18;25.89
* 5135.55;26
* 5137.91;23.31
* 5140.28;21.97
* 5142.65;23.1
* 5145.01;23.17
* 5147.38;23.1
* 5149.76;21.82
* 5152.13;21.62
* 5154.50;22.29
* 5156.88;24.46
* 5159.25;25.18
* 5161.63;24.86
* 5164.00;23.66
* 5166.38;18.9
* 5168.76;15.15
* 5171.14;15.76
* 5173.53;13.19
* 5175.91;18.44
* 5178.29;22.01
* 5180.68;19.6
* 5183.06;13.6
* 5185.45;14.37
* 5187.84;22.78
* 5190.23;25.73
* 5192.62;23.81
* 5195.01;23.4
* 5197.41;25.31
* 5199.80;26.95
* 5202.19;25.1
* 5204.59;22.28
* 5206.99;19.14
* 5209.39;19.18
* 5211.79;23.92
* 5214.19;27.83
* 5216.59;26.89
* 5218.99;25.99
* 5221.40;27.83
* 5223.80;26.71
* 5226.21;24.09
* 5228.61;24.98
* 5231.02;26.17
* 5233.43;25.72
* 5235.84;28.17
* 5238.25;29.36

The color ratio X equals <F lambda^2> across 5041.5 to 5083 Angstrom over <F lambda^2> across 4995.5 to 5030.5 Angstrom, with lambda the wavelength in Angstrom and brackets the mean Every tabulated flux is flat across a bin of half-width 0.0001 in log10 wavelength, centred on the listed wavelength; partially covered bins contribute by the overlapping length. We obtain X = 1.03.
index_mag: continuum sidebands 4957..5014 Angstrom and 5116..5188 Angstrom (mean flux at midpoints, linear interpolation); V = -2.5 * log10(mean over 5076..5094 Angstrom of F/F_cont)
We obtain -0.06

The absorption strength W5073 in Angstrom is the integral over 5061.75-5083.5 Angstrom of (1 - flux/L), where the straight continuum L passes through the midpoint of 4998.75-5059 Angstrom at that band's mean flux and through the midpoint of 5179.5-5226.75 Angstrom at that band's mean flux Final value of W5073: 0.5 Angstrom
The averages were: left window 25.1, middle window 24.1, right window 23.2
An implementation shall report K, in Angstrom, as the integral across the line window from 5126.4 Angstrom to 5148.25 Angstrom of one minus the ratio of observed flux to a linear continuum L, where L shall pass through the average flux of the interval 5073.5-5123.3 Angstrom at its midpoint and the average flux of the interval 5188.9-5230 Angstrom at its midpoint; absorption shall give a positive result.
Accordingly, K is 0.6 Angstrom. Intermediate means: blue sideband 24.4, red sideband 24.7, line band 23.8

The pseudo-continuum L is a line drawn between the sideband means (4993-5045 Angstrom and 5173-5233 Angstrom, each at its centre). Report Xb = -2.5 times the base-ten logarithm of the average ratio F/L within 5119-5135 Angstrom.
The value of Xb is -0.01 mag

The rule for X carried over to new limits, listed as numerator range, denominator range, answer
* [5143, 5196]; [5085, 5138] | 0.87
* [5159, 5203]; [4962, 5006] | 0.86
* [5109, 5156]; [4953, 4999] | 0.95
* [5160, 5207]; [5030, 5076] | 0.87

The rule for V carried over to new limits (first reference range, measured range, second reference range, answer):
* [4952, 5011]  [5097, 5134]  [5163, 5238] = 0.00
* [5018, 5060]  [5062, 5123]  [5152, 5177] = -0.05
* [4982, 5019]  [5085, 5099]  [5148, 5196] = -0.11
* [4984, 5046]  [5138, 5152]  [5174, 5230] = 0.05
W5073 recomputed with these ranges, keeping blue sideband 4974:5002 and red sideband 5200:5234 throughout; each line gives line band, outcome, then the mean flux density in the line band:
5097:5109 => 0.6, 23.9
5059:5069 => 0.3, 24.6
